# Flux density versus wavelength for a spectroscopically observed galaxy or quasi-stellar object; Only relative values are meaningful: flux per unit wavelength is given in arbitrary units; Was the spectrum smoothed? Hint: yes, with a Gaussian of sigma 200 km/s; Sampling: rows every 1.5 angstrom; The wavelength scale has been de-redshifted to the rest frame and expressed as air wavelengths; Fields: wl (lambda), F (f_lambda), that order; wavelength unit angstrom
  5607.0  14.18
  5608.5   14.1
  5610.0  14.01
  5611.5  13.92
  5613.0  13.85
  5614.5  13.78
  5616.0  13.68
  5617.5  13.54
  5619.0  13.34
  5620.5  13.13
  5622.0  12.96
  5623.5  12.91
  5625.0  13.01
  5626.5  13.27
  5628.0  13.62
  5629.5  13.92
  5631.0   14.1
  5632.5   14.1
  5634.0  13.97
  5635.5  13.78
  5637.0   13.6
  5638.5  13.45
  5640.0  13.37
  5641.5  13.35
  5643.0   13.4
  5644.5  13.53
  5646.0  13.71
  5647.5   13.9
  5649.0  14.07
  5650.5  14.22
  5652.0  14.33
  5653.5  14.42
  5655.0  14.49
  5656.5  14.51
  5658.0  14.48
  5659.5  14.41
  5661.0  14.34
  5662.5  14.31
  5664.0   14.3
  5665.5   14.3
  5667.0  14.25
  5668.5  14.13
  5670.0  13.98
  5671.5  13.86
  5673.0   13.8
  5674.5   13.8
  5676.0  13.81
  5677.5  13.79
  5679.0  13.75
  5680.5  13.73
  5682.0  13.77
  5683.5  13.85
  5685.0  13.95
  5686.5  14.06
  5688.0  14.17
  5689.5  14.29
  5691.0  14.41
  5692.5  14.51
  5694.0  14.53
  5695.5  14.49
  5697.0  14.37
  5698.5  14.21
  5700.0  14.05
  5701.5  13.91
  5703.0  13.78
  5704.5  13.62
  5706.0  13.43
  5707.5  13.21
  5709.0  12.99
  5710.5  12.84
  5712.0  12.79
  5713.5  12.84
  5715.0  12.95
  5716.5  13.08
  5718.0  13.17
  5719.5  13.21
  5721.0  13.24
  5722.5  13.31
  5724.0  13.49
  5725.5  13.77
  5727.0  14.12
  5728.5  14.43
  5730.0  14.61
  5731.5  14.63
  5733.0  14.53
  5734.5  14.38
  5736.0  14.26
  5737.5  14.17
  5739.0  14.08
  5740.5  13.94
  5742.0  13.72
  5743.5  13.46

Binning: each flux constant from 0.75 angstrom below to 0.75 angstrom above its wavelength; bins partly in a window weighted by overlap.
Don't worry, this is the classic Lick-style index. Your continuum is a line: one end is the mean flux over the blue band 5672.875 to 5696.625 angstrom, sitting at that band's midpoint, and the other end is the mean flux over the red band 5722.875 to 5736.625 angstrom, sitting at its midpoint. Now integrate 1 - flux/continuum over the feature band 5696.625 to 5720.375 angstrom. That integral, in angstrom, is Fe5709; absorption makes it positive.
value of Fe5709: 1.3 angstrom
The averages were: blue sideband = 14.1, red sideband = 14.2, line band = 13.4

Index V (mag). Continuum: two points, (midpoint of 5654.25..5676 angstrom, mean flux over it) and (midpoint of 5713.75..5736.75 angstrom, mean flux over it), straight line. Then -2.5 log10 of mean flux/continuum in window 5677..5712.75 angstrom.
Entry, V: 0.01 mag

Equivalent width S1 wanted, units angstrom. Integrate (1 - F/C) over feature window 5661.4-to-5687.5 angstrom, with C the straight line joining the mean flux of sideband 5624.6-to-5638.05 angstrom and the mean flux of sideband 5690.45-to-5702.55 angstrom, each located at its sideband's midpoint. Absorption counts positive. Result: 0.2 angstrom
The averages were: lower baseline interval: 13.7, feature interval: 14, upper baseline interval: 14.3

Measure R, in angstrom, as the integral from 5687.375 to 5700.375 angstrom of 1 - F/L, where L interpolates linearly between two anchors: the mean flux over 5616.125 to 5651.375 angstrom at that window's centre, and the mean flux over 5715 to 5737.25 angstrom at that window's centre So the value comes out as -0.6 angstrom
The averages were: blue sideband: 13.6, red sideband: 13.8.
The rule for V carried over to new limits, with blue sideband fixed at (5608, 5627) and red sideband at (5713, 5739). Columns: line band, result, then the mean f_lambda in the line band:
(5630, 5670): -0.03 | 14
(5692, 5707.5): -0.02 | 14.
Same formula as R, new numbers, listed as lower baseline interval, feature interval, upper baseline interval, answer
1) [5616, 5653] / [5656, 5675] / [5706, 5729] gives -0.98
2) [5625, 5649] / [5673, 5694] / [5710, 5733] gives -0.63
